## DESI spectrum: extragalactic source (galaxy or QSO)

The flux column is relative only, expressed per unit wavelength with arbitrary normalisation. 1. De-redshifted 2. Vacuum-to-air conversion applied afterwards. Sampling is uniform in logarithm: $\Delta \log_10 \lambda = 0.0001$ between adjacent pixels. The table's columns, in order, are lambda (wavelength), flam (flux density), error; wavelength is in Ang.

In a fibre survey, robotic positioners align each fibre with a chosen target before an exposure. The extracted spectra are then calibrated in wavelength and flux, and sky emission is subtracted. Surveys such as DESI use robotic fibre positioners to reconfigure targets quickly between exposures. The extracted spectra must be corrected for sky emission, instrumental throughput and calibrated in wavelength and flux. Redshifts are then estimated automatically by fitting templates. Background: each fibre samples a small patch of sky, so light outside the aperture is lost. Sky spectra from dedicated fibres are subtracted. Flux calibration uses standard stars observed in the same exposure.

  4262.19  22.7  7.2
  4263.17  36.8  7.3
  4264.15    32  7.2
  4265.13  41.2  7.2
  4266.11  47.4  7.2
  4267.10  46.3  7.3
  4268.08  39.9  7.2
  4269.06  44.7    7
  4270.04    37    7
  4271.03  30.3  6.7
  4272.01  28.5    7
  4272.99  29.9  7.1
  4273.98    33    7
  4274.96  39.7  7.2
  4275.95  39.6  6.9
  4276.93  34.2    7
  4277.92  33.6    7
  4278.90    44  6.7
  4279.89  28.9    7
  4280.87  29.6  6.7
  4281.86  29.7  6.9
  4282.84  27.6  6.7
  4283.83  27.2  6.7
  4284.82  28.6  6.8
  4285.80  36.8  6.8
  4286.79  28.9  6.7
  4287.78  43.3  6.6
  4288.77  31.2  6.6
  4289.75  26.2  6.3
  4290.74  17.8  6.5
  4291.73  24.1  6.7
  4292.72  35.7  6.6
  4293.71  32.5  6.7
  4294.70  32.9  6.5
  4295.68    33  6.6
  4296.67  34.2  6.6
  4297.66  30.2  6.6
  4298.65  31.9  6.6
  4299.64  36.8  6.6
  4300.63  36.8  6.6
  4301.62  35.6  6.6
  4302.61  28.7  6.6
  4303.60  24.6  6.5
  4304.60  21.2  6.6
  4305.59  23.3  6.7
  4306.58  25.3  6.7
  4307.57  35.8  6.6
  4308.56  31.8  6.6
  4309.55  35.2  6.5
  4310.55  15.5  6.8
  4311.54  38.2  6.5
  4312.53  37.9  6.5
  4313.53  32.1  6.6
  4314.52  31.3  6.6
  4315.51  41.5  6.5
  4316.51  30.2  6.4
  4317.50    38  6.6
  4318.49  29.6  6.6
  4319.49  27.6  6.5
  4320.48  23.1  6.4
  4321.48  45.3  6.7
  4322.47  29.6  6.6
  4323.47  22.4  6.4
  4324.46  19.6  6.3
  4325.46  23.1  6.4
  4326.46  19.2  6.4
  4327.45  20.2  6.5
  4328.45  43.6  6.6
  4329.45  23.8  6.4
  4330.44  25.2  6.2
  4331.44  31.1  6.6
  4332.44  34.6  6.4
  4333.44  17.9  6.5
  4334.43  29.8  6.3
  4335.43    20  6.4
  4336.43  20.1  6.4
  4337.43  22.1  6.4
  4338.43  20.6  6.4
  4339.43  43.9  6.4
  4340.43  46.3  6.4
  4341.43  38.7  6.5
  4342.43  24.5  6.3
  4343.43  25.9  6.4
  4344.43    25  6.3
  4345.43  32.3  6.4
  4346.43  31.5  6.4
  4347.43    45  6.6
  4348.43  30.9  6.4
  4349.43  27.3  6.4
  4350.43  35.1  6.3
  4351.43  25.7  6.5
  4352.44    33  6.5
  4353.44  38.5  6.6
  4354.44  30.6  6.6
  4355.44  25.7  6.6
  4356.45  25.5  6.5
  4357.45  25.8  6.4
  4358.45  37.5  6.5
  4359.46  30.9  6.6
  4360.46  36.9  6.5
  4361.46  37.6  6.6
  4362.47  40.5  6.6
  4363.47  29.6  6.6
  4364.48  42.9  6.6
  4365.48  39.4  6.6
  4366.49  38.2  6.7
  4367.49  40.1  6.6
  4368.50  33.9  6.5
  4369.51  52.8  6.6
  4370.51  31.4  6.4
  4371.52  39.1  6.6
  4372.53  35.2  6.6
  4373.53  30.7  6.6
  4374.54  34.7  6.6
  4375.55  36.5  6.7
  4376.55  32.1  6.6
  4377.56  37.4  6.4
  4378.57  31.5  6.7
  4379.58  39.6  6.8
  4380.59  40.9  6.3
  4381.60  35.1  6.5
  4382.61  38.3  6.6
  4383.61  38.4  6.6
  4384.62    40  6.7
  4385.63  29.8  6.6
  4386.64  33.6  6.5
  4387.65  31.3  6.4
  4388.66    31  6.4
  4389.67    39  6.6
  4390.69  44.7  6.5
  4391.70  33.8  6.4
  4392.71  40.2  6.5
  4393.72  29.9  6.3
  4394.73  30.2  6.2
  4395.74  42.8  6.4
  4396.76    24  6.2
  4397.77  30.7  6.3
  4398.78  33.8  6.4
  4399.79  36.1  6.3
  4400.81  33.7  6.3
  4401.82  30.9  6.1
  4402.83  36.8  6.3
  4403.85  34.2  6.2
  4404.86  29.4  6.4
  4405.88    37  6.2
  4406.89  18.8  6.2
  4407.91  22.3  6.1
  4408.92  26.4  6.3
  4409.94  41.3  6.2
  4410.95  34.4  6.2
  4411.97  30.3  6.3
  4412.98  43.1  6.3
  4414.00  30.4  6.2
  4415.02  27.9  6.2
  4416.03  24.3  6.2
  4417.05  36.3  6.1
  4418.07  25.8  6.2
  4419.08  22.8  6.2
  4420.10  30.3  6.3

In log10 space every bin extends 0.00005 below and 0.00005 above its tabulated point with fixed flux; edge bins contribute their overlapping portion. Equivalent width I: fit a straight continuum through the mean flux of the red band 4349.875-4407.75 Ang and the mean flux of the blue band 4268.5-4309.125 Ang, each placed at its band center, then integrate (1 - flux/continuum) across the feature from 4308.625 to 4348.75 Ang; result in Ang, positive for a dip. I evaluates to 3.9 Ang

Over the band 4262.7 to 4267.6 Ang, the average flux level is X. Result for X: 40.8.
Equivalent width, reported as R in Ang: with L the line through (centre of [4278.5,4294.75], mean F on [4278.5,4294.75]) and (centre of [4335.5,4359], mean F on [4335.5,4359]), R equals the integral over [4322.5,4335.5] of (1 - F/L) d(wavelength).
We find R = 2.1 Ang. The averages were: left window 30.7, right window 30.7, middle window 25.7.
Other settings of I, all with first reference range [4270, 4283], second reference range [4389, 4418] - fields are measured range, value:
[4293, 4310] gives 1.0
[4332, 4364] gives 2.0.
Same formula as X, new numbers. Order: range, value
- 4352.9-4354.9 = 34.7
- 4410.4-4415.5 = 33.3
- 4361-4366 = 38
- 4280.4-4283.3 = 29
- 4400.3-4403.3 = 33.8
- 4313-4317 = 33.8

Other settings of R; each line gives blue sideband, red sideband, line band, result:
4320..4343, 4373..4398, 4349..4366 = -0.89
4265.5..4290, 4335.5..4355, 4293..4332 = 3.19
